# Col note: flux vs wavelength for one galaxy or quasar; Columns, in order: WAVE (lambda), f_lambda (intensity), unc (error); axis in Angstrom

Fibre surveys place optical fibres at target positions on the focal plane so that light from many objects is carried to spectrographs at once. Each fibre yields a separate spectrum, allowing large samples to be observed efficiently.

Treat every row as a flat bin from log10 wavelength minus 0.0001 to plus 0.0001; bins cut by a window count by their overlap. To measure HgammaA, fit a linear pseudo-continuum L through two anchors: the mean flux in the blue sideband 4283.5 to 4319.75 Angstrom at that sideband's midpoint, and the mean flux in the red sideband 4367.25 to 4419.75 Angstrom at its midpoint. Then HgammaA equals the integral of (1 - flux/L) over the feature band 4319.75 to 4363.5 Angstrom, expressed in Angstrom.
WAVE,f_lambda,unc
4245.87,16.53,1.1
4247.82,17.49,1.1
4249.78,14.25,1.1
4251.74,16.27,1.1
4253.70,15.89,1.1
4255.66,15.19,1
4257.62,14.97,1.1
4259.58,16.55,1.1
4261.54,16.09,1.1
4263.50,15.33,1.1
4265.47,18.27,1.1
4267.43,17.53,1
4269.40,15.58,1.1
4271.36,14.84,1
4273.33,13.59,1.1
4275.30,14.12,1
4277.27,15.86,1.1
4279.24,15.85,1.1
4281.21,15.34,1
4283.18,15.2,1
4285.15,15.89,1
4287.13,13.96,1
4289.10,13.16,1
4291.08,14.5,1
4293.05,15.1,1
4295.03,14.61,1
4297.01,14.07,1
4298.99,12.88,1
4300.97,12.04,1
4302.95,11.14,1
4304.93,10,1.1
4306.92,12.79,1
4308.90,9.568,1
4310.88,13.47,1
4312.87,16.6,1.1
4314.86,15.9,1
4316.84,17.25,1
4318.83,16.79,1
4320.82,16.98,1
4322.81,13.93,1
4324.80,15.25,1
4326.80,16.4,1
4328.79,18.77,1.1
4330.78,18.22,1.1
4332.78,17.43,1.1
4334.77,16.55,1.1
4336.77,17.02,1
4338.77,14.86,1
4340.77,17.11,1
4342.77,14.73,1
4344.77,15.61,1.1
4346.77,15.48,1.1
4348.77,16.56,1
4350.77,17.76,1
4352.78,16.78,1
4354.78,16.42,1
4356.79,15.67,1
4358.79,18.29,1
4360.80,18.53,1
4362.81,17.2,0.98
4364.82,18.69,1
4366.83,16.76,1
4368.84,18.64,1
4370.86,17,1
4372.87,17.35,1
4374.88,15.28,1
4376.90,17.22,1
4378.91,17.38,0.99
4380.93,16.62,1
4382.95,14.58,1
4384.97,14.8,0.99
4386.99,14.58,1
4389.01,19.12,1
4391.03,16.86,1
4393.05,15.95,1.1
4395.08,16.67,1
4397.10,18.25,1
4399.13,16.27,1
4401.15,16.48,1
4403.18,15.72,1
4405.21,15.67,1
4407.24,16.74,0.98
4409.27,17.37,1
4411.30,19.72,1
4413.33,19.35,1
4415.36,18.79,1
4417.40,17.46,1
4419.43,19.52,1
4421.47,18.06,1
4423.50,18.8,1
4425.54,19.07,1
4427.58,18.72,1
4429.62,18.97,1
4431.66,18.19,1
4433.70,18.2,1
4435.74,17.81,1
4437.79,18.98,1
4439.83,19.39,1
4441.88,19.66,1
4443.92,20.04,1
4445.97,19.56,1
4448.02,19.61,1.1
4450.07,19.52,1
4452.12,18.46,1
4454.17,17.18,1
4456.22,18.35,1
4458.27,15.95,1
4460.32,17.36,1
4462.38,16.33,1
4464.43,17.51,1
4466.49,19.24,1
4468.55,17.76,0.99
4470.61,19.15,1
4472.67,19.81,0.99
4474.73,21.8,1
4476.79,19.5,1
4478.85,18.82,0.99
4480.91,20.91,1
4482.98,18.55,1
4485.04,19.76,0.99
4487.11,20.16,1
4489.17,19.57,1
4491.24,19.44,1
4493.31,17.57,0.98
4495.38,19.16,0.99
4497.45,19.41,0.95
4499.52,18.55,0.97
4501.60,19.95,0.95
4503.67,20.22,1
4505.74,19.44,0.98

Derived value -3.9 Angstrom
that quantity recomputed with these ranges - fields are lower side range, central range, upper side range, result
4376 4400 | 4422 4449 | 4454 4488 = -1.80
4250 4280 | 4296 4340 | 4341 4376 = 3.92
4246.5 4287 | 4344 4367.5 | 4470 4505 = 0.34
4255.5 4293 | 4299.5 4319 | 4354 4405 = 3.01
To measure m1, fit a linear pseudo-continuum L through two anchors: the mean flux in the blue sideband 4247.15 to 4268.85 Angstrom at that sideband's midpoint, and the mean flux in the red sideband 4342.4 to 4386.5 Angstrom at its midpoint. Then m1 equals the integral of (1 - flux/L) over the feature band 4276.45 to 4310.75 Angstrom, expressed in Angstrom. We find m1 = 5.7 Angstrom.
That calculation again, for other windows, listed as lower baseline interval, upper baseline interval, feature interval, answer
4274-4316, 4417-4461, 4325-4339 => -1.79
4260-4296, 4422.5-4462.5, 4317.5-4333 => -0.45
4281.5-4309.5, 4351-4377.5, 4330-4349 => -0.63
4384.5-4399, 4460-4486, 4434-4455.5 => -0.95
